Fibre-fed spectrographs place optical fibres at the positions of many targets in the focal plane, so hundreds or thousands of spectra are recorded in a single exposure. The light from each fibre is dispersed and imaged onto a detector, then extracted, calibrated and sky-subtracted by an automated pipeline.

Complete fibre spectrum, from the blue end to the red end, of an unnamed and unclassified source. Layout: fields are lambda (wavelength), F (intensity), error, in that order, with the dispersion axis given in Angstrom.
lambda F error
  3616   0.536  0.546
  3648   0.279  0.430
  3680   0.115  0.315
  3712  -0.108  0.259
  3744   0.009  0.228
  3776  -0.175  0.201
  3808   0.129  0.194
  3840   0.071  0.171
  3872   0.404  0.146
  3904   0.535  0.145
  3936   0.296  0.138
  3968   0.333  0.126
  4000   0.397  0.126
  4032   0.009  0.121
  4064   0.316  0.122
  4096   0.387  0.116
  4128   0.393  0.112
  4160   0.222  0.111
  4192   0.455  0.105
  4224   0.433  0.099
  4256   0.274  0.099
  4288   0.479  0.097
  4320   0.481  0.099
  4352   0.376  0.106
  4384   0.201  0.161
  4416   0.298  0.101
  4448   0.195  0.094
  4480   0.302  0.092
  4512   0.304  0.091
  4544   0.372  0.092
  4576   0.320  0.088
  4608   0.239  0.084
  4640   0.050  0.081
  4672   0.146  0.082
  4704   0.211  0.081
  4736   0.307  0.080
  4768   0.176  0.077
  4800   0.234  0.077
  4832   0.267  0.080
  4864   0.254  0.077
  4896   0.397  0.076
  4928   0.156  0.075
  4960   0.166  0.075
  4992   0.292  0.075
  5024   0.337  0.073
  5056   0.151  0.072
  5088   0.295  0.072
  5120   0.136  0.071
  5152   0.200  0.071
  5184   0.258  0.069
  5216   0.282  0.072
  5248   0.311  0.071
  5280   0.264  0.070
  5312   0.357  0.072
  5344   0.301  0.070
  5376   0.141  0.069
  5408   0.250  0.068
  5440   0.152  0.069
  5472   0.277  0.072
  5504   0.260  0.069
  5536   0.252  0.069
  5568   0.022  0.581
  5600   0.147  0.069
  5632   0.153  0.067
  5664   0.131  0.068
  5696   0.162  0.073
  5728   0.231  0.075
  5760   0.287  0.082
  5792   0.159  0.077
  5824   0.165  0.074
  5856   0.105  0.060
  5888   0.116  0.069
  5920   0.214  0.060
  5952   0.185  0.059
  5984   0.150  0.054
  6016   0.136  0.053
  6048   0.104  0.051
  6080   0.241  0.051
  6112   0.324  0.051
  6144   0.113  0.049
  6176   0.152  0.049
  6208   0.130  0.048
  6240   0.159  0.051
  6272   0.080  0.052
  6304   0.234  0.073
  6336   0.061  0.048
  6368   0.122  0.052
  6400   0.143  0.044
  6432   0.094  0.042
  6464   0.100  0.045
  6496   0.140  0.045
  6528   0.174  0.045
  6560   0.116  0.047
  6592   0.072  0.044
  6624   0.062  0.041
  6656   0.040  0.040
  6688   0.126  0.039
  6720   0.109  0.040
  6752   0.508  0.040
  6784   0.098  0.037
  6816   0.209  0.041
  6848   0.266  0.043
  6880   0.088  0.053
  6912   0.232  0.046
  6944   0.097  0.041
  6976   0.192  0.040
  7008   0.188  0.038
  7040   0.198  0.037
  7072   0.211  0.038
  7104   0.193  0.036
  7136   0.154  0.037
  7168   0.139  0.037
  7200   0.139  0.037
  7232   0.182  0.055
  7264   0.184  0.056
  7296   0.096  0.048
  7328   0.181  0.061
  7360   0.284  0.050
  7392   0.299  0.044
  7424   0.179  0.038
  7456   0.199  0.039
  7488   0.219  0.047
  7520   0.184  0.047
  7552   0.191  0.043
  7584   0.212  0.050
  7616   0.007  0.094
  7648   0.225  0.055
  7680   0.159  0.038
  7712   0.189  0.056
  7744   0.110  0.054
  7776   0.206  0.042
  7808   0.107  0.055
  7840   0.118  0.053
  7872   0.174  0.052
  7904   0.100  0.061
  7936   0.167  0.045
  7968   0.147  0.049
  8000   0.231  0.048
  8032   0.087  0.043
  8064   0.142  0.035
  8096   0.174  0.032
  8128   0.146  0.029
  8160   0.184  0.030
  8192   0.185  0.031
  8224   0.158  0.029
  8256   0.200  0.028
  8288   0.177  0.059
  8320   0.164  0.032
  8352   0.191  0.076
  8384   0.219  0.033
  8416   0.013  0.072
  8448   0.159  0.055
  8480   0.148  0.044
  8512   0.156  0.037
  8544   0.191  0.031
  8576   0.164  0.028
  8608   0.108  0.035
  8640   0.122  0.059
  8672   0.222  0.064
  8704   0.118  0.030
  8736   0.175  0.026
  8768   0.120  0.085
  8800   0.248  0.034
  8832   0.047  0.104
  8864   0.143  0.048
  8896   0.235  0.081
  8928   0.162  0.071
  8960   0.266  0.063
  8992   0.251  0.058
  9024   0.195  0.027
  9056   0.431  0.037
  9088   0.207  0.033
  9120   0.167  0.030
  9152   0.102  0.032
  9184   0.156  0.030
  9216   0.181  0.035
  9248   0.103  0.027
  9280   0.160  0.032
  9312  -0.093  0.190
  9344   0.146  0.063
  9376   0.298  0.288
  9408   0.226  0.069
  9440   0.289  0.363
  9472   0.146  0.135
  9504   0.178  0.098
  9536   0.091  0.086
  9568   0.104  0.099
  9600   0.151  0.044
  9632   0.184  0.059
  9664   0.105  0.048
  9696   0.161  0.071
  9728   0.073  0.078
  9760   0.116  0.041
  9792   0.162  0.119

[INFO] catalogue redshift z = 0.810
